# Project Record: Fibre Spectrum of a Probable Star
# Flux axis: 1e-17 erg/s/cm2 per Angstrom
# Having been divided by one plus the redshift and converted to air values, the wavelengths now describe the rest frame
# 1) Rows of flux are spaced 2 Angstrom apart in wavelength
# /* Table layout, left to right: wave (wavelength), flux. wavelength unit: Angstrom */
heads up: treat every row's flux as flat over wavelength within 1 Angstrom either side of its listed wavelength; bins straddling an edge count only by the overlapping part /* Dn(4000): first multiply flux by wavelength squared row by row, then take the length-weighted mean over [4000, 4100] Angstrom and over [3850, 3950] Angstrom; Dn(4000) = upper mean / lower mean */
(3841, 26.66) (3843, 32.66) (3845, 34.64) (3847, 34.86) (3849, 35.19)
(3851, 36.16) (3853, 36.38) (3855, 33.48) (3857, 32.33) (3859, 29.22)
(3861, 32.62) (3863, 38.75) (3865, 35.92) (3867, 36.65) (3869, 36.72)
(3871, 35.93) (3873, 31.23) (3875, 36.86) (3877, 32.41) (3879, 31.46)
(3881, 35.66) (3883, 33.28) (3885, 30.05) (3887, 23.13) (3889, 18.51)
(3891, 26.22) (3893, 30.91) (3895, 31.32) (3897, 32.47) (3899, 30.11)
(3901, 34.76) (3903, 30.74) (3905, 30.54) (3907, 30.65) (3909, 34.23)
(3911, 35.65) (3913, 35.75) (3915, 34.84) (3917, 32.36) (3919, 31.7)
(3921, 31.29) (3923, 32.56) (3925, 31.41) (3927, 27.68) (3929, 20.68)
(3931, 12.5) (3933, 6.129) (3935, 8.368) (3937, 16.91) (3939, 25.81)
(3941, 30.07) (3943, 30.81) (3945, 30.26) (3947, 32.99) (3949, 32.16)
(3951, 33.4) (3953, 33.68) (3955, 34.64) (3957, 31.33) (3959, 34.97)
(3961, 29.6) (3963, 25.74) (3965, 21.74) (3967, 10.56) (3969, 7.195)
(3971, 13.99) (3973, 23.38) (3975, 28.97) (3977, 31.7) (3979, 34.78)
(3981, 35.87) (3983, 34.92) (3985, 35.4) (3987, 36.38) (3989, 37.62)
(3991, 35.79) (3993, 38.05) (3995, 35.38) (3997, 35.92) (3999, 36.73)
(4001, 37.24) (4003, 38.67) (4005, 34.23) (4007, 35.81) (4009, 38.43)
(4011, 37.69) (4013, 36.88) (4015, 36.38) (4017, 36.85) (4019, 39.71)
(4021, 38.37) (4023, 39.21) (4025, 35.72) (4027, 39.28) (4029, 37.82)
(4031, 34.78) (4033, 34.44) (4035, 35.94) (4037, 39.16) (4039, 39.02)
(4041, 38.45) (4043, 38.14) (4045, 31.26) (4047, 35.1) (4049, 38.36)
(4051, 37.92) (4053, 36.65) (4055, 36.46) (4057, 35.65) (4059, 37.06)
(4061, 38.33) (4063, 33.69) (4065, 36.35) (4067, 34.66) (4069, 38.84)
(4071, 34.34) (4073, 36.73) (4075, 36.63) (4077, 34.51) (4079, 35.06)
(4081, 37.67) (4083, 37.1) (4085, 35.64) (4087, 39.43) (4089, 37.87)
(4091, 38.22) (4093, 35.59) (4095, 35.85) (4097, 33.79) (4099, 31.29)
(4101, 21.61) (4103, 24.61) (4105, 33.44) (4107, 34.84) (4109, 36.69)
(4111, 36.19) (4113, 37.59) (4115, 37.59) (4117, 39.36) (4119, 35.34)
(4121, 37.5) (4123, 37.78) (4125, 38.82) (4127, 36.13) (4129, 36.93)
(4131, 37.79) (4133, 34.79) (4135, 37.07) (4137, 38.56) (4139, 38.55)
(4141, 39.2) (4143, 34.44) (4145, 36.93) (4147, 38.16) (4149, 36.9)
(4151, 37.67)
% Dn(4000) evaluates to 1.31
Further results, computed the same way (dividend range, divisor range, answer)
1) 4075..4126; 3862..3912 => 1.22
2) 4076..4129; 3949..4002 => 1.23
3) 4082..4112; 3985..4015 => 0.98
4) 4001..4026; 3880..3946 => 1.40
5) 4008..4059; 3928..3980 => 1.56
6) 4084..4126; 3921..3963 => 1.42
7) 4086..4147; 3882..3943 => 1.43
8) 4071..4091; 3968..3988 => 1.37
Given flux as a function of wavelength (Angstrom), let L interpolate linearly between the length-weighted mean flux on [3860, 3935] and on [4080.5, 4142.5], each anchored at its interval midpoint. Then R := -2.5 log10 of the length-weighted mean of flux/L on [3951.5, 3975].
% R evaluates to 0.28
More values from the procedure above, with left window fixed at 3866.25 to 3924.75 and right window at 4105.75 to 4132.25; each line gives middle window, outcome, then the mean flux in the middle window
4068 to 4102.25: 0.03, 35.2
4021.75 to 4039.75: -0.07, 37.3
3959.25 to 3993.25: 0.20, 28.3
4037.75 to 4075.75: -0.03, 36.5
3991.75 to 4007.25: -0.07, 36.5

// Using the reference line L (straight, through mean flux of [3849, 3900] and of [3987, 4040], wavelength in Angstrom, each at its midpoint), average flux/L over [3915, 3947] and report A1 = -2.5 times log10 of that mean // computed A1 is 0.336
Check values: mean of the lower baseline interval 32.4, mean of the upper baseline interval 37.1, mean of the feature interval 25.2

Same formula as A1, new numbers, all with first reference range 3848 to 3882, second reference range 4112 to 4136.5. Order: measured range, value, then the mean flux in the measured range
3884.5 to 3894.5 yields 0.32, 25.8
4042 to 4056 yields 0.01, 36.3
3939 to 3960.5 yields 0.11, 32.1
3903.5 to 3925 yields 0.07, 32.8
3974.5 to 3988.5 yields 0.04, 34.3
